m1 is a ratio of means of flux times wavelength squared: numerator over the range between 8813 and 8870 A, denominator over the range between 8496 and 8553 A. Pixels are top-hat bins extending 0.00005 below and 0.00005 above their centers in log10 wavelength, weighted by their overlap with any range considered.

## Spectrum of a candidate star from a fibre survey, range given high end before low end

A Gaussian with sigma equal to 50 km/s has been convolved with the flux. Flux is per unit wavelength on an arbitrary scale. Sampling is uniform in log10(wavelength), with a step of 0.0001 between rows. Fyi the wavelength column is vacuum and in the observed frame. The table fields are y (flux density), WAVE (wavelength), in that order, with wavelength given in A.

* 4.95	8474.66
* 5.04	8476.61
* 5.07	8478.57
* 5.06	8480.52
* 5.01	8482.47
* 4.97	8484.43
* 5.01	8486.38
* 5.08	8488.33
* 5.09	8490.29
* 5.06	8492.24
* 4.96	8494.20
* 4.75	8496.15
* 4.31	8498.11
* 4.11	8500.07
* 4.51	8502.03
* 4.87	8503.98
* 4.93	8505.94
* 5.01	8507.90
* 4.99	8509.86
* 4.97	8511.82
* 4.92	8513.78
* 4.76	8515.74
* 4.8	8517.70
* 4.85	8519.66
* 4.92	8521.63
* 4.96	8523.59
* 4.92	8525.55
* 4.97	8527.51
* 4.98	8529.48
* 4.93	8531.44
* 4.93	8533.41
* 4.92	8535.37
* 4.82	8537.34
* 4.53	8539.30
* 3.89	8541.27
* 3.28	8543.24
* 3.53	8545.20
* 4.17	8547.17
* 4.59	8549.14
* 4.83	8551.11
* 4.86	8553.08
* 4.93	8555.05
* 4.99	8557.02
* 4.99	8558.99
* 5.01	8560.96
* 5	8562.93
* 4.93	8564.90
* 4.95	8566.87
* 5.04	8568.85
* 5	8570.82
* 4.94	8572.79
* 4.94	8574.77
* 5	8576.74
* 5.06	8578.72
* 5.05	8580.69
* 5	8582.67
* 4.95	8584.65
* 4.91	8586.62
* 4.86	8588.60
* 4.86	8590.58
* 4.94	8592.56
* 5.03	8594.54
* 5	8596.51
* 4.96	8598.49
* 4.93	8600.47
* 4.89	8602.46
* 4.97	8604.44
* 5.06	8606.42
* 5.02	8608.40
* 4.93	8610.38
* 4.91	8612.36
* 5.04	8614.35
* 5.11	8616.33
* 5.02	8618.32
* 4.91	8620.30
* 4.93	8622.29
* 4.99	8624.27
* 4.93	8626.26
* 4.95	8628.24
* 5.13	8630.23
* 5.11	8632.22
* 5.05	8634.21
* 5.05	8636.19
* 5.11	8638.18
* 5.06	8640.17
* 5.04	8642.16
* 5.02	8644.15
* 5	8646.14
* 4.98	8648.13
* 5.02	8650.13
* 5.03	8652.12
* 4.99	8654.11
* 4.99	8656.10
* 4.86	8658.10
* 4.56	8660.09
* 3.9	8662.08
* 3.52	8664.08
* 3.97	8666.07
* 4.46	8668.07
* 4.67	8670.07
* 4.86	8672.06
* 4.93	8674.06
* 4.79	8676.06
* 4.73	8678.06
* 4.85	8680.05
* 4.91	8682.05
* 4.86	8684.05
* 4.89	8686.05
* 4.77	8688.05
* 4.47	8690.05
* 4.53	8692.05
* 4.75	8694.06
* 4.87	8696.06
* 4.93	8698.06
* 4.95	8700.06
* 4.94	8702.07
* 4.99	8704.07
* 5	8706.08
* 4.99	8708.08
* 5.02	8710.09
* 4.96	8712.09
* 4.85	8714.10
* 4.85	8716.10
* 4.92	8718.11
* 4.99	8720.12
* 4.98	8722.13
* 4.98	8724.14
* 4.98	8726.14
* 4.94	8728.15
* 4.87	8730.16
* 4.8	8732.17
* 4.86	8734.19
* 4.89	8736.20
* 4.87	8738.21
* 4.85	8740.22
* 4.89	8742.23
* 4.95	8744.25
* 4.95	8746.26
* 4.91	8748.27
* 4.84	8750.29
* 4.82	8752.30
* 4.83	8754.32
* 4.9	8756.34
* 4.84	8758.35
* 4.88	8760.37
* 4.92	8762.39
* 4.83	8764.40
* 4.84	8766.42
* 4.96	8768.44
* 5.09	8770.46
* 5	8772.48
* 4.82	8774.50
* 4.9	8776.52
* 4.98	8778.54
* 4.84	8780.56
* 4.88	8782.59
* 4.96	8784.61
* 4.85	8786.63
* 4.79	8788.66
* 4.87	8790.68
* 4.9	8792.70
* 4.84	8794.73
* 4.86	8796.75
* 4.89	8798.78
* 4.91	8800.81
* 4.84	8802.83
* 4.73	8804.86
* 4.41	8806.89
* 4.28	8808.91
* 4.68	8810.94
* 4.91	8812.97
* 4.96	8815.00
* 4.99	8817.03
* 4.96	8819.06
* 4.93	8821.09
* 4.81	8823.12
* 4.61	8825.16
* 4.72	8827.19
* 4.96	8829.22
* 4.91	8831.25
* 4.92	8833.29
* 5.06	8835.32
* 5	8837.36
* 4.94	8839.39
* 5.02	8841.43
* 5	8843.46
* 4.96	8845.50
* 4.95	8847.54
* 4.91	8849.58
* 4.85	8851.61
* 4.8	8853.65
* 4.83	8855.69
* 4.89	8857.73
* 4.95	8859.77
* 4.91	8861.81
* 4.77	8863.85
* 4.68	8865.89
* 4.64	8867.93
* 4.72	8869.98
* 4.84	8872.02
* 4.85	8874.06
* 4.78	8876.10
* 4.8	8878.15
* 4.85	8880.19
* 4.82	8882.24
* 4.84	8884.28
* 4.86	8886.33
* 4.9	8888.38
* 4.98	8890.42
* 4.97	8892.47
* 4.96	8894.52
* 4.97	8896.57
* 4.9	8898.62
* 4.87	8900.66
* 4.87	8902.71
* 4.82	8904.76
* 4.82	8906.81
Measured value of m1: 1.13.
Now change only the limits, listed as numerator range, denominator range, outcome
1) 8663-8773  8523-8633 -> 1.03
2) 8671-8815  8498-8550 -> 1.10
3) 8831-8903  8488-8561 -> 1.12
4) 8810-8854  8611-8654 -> 1.02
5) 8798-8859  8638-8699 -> 1.06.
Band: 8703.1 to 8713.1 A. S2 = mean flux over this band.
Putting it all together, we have 4.99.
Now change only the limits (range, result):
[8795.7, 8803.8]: 4.88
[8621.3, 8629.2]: 4.96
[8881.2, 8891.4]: 4.88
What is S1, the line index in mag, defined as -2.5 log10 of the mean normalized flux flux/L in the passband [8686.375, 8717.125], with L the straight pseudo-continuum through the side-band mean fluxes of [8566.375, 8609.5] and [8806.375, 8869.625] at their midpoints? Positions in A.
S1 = 0.01 mag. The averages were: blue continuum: 4.97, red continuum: 4.85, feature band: 4.86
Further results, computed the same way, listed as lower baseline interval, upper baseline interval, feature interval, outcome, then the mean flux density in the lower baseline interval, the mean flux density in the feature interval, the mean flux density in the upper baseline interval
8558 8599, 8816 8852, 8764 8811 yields 0.02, 4.97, 4.83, 4.92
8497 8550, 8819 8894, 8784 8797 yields -0.01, 4.64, 4.87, 4.87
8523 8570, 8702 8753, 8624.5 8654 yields -0.05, 4.71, 5.03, 4.92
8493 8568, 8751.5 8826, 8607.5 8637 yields -0.05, 4.73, 5.01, 4.85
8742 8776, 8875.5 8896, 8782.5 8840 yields 0.01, 4.9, 4.84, 4.88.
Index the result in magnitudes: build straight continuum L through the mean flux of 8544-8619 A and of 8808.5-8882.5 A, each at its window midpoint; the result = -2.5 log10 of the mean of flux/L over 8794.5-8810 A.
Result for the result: 0.033 mag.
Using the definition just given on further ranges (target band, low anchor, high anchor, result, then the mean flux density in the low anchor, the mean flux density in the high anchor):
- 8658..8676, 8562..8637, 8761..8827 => 0.12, 4.98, 4.84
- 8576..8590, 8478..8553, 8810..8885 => -0.05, 4.74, 4.87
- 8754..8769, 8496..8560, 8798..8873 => -0.02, 4.69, 4.84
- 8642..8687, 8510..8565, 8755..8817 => 0.01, 4.72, 4.85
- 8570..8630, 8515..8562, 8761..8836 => -0.06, 4.68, 4.85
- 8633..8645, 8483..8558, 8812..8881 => -0.06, 4.74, 4.87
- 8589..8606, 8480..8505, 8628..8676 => -0.03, 4.83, 4.8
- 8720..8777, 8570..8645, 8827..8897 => 0.01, 4.99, 4.88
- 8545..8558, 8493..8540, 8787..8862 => 0.05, 4.82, 4.86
